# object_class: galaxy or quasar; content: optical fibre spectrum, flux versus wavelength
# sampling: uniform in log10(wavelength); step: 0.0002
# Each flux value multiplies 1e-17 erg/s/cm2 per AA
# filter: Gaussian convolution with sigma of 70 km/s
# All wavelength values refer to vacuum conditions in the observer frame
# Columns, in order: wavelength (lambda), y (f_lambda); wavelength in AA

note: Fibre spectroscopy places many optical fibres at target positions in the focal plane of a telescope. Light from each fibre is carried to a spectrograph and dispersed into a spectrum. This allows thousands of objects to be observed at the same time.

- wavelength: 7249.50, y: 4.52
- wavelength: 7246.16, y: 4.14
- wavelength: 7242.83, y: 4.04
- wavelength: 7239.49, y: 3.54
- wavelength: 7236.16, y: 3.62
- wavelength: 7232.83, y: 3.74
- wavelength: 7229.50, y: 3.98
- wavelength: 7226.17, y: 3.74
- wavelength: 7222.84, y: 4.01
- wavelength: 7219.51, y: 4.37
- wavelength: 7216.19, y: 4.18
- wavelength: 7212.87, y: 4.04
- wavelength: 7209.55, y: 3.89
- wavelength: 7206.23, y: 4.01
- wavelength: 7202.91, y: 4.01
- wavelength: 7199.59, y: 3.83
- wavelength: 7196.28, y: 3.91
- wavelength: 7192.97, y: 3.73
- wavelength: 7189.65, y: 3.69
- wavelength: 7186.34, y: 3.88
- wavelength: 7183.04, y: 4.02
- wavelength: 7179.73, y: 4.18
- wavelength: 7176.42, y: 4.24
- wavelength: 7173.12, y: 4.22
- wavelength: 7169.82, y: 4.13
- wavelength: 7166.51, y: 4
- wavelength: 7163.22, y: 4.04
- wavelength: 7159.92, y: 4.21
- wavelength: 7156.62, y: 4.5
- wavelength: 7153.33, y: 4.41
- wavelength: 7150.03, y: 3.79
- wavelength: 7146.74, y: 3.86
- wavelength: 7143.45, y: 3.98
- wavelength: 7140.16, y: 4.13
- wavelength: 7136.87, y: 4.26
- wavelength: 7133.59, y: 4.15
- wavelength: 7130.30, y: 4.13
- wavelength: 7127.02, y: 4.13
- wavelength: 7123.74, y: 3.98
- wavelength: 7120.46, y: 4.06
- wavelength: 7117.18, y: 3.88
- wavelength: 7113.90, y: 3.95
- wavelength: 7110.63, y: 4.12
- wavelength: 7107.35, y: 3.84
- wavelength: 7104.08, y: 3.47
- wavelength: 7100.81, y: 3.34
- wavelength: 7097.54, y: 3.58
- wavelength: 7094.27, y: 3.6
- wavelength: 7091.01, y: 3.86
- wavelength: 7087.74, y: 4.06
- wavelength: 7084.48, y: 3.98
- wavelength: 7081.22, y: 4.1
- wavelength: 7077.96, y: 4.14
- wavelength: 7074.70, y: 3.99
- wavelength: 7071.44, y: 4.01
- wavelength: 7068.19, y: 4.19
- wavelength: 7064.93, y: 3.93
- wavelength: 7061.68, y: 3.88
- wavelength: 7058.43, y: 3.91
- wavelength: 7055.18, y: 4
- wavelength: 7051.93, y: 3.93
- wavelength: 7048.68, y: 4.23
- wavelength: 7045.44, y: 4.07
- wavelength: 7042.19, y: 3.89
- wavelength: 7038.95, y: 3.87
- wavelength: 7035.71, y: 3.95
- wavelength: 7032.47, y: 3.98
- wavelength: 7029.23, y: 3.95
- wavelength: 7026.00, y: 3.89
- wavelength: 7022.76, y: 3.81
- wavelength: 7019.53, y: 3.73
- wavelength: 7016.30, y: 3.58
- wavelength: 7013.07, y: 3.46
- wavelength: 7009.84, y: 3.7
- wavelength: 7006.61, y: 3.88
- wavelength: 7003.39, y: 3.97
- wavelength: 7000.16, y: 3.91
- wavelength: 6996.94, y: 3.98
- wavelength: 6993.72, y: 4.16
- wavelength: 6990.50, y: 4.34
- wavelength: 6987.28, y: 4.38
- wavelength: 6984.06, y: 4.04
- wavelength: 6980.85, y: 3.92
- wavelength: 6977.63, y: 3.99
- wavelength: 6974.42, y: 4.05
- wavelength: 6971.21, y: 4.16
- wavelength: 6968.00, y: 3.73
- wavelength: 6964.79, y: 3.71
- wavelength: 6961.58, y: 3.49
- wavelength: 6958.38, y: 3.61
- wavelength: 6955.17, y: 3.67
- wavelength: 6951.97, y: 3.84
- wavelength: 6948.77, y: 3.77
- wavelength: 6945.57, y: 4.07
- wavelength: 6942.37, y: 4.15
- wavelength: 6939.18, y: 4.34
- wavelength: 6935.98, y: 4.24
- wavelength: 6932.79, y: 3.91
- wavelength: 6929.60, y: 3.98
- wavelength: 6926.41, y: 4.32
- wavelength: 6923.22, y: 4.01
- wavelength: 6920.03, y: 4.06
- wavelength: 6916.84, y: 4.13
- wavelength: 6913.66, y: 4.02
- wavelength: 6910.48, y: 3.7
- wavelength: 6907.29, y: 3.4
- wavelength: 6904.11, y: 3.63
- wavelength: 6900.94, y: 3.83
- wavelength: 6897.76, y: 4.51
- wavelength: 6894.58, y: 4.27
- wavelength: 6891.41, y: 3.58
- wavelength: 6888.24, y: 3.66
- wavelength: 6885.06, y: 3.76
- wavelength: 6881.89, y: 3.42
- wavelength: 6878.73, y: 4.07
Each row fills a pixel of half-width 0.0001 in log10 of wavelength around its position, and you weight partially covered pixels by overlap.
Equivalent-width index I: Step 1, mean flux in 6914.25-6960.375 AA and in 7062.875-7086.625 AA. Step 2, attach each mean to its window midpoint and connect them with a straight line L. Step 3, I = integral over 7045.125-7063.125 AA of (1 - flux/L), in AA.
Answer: 0.2 AA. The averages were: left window 4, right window 4.05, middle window 4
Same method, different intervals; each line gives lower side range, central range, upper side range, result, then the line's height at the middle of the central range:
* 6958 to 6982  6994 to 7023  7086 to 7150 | 0.5 AA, 3.86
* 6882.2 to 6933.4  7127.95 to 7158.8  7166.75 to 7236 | -1.3 AA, 3.97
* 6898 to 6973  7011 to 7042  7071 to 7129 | 0.8 AA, 3.9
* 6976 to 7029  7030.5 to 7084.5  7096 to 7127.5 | -1.8 AA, 3.87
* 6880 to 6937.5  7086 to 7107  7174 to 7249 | 1.5 AA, 3.94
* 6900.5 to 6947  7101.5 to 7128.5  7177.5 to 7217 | 0.4 AA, 3.96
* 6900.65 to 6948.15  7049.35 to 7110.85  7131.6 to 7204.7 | 2.1 AA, 4.03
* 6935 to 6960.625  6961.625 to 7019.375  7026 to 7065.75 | 0.4 AA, 3.95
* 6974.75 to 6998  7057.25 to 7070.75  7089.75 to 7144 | 0.0 AA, 3.99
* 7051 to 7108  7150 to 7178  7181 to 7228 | -1.9 AA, 3.93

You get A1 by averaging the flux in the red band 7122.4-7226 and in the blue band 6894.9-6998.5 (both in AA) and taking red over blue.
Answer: 1.02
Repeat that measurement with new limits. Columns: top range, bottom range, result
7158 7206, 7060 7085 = 0.99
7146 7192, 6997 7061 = 1.05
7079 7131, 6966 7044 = 0.99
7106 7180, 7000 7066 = 1.05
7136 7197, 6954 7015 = 1.04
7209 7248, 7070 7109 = 1.03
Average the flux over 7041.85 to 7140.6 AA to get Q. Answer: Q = 3.96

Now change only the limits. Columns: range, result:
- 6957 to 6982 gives 3.83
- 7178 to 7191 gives 3.95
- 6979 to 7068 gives 3.94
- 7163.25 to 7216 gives 3.99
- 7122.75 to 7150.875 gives 4.05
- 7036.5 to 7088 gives 4.01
